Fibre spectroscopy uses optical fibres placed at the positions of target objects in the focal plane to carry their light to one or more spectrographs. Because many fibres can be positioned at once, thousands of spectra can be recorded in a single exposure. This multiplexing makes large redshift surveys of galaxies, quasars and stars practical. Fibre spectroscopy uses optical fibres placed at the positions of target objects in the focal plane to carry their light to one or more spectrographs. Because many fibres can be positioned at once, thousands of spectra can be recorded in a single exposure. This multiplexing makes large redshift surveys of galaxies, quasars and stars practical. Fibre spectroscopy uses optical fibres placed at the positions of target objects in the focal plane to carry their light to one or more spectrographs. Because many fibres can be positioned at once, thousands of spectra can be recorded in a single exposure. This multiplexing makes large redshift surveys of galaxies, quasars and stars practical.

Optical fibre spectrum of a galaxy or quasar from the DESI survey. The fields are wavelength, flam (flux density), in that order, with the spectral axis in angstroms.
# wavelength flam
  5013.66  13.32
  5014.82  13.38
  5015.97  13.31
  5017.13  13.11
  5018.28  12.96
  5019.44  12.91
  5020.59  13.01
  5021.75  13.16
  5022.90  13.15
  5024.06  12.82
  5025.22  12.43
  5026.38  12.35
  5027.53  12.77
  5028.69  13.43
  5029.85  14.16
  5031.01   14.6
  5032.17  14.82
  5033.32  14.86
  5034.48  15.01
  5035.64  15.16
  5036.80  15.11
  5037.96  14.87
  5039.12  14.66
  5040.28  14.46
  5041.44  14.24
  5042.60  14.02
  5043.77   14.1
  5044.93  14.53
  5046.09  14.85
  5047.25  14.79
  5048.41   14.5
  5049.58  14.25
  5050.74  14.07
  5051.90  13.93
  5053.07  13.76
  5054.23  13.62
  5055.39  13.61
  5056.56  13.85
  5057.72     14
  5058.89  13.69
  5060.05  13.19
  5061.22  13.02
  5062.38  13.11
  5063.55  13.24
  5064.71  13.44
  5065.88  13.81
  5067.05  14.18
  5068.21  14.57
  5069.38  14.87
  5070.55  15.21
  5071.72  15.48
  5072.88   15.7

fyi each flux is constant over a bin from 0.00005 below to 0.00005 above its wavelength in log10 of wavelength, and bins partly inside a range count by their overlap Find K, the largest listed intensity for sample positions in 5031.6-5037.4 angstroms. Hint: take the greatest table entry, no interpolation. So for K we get 15.16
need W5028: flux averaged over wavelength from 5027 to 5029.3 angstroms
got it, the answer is 13.1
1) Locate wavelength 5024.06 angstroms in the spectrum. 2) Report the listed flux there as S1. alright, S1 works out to 12.82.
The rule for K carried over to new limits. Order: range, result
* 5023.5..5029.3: 13.43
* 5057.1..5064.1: 14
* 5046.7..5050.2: 14.79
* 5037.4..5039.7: 14.87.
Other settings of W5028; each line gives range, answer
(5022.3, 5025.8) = 12.8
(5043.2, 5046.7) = 14.5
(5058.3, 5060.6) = 13.4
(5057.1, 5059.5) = 13.9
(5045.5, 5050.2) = 14.6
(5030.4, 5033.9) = 14.8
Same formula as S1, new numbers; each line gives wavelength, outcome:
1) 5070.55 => 15.21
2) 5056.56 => 13.85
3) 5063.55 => 13.24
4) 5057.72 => 14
